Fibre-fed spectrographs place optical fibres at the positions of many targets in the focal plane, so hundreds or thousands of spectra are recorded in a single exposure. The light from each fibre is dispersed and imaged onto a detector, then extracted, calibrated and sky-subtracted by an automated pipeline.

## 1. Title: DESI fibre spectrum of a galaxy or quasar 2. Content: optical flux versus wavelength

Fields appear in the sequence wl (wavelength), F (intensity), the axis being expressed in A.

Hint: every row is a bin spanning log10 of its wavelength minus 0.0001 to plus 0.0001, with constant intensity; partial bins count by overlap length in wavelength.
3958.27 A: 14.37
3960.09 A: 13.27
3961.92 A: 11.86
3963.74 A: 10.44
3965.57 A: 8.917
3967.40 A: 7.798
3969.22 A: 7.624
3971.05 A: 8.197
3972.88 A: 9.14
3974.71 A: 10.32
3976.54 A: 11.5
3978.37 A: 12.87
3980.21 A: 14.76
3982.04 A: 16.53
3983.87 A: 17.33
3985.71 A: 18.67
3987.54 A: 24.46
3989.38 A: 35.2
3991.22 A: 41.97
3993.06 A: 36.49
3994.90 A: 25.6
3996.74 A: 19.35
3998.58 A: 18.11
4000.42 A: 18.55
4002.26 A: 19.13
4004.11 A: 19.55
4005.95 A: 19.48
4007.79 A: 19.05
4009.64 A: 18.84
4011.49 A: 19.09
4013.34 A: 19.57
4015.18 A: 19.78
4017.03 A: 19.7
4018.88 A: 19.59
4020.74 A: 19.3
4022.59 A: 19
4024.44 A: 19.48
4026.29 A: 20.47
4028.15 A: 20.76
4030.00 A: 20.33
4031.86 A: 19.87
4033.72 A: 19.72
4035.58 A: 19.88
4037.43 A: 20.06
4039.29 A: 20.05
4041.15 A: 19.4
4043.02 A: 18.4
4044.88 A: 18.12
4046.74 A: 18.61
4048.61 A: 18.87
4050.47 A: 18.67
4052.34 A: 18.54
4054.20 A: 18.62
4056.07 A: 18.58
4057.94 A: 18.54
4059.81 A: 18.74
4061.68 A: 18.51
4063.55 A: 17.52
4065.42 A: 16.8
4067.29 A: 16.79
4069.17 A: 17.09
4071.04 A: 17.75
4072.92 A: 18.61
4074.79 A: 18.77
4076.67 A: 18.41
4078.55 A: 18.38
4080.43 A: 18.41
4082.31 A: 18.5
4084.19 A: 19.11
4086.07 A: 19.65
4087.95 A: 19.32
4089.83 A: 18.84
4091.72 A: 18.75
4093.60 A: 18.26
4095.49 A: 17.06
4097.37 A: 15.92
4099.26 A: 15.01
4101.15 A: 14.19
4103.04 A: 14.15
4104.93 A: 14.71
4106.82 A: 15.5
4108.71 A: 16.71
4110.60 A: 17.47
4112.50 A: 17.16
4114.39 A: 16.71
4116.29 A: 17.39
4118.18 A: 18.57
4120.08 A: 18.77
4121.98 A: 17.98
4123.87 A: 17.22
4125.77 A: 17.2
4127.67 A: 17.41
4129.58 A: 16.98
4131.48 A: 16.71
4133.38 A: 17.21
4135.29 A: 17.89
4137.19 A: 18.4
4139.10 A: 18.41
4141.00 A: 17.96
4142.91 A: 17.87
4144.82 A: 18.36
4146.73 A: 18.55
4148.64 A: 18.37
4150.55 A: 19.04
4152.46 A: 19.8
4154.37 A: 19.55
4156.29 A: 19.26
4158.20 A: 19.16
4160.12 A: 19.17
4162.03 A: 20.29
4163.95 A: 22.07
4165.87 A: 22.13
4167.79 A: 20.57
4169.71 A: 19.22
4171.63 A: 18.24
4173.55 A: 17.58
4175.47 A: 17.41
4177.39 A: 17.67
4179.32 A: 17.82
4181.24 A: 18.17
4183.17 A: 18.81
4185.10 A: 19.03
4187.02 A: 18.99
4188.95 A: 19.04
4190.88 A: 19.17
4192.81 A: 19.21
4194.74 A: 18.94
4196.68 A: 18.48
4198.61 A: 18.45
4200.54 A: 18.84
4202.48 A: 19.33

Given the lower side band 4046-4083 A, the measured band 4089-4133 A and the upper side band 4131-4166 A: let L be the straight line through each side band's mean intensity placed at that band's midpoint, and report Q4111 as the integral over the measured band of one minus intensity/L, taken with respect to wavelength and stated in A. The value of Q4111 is 4.0 A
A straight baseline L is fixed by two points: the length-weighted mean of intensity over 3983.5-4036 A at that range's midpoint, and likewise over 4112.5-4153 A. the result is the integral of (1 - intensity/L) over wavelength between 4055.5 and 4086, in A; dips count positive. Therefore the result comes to 2.5 A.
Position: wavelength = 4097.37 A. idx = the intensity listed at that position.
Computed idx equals 15.92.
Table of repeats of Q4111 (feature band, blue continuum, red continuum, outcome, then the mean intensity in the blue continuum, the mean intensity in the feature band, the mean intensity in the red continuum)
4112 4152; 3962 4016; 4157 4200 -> 2.1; 18.1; 17.9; 19.1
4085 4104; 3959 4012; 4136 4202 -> 1.4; 17.7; 17.1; 18.9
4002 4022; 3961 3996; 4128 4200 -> -2.0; 17.4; 19.4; 18.7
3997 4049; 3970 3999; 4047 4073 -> -1.0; 20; 19.4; 18.1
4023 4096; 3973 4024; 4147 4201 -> 4.1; 20.3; 18.8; 19.1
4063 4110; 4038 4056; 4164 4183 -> 3.7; 18.8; 17.4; 18.9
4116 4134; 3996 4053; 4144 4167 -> 1.9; 19.3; 17.6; 19.7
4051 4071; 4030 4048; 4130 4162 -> 1.3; 19.4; 18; 18.5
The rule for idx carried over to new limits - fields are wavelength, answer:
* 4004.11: 19.55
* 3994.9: 25.6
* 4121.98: 17.98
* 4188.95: 19.04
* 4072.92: 18.61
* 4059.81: 18.74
